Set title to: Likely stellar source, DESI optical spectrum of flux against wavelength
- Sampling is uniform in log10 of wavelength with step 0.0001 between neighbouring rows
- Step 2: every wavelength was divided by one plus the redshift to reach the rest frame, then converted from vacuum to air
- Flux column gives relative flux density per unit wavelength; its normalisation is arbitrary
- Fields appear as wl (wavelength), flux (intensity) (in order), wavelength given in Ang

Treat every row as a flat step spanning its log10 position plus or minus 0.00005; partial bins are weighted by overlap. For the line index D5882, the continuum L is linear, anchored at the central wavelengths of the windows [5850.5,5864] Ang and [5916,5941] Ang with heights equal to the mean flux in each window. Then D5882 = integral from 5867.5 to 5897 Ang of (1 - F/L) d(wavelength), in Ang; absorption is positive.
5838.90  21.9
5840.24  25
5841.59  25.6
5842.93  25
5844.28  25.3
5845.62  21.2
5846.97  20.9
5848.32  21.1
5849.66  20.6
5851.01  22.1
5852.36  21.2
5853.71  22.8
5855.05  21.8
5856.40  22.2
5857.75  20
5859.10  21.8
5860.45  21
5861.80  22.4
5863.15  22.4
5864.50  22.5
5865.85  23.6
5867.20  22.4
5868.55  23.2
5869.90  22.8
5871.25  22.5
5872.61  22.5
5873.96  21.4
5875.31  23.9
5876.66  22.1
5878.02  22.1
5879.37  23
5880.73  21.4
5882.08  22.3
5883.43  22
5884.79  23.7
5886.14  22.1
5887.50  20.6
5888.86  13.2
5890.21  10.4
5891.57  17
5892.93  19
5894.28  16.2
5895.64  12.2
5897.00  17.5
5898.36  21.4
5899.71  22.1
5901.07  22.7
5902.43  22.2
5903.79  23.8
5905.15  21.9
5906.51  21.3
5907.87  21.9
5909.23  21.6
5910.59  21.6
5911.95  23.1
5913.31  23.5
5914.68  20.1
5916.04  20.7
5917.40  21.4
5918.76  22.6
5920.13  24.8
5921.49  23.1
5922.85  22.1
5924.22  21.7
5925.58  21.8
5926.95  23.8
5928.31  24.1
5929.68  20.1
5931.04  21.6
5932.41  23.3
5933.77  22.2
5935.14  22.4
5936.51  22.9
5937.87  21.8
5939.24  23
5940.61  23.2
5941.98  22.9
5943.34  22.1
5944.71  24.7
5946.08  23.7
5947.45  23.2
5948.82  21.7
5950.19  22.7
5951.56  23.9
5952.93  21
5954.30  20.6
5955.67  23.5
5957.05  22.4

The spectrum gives 2.5 Ang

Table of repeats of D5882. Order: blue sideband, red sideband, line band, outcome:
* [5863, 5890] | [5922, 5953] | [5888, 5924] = 3.1 Ang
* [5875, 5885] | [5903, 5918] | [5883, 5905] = 3.0 Ang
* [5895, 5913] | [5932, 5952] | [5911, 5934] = -0.4 Ang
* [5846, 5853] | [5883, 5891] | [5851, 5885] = -4.2 Ang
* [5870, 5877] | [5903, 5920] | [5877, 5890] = 0.9 Ang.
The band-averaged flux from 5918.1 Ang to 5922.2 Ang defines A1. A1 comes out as 23.5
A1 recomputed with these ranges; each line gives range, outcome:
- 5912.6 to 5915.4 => 21.8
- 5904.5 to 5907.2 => 21.6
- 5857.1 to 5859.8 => 20.9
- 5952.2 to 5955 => 20.9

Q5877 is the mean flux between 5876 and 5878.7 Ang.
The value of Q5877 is 22.1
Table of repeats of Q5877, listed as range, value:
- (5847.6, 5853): 21.2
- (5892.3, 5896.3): 15.8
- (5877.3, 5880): 22.5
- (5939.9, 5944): 22.8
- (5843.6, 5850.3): 21.8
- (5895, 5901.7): 19.2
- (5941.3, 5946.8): 23.4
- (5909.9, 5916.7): 21.8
